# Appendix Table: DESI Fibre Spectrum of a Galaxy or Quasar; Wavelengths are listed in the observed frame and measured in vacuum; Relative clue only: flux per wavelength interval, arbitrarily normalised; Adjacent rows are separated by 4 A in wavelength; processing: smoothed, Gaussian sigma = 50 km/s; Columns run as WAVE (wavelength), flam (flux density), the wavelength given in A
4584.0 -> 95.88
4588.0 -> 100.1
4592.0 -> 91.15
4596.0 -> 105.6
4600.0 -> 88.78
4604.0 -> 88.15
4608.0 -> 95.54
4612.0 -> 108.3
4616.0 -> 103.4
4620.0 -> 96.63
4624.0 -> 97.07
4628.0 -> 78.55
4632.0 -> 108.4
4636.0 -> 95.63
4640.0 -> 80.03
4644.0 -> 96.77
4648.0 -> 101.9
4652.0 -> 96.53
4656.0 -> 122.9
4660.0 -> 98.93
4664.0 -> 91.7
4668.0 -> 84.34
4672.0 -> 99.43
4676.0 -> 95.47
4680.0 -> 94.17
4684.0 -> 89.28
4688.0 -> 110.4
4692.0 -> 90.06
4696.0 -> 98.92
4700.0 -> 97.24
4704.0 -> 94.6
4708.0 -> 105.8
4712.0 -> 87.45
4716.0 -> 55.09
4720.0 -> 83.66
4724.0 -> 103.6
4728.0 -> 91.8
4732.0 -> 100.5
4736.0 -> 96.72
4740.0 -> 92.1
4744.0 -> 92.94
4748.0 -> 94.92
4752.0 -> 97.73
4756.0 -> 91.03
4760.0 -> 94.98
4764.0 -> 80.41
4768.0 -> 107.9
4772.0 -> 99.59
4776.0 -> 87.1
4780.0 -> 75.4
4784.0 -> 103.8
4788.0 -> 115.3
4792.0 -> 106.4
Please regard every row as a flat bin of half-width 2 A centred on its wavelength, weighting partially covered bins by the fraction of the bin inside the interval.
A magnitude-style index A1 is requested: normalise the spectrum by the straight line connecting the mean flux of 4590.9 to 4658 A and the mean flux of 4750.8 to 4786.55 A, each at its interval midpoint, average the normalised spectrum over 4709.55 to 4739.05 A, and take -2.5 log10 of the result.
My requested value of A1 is 0.07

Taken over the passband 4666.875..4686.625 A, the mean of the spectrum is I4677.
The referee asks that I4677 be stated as 93.5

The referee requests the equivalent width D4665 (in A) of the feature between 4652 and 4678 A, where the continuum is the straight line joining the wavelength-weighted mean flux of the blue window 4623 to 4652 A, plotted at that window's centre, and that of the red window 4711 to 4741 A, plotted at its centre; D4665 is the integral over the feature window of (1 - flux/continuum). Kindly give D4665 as -1.7 A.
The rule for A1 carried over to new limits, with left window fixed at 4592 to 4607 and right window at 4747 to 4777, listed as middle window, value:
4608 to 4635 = -0.05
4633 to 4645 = 0.03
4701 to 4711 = -0.05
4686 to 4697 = -0.06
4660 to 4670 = 0.05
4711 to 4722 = 0.26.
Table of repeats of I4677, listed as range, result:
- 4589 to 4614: 96.4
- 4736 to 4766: 92.3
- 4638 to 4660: 99.6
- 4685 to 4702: 98.6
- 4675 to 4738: 93.4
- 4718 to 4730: 93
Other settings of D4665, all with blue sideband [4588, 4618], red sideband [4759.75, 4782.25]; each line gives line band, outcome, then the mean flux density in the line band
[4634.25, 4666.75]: -0.8 A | 97.8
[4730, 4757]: -1.0 A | 95.3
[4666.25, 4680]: 0.2 A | 93.4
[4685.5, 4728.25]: 0.3 A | 92.6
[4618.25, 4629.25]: 0.6 A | 91.4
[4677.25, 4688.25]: -0.2 A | 95.8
